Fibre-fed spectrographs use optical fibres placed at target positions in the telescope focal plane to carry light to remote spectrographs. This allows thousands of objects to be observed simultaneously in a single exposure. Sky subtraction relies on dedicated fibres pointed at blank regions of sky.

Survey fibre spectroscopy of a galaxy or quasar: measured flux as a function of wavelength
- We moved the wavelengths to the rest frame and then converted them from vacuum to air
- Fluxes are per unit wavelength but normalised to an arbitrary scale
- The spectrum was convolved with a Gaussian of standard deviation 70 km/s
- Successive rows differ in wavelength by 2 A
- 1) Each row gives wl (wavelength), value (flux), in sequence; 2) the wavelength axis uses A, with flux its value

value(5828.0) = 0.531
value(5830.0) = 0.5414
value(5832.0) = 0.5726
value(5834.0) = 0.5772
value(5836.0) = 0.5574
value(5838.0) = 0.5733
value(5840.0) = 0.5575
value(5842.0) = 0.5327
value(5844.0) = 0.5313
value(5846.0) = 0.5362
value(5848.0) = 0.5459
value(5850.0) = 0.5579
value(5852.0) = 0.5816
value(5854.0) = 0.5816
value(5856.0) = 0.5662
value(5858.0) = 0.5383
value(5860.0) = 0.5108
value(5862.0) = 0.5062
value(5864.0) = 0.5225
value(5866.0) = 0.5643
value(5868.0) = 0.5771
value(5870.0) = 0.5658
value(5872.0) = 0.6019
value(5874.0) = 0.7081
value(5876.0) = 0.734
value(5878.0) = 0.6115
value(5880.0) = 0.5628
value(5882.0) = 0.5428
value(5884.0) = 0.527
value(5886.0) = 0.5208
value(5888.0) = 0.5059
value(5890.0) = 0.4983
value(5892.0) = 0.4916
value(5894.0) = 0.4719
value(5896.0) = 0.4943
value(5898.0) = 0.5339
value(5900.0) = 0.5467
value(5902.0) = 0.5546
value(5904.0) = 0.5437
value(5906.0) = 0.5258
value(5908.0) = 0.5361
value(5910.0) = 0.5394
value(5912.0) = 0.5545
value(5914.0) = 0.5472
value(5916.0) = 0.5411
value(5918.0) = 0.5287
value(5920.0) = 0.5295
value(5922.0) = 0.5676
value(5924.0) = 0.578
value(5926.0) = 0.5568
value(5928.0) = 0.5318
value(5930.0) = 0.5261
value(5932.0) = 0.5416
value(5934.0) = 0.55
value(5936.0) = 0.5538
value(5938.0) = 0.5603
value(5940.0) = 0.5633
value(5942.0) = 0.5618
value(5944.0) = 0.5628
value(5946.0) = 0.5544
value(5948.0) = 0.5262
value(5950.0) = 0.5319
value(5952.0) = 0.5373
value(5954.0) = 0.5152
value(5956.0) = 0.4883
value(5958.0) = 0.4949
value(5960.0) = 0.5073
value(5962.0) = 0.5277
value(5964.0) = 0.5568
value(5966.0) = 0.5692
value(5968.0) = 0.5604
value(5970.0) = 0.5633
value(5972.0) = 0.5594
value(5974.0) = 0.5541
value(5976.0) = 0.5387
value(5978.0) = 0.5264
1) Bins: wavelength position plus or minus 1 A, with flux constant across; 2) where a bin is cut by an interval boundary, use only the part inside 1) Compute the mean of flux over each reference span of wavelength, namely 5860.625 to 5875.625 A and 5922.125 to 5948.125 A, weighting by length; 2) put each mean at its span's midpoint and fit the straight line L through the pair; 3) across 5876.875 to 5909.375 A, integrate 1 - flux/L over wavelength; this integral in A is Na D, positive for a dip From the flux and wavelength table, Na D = 2.4 A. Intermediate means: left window 0.583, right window 0.553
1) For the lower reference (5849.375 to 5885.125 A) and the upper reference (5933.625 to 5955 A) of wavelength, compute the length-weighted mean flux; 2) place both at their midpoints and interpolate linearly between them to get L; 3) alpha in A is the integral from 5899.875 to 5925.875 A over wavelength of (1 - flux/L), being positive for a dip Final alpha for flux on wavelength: 0.59 A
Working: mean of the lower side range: 0.576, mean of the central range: 0.546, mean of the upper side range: 0.547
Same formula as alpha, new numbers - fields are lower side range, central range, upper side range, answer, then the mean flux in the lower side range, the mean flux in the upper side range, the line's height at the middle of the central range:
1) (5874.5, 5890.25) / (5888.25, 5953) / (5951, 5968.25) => 1.2 A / 0.571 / 0.527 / 0.549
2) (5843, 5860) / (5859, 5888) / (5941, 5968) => -1.3 A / 0.552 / 0.534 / 0.548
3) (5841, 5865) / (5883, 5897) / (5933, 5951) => 1.2 A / 0.543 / 0.552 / 0.546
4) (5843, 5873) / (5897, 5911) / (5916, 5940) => 0.2 A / 0.553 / 0.548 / 0.55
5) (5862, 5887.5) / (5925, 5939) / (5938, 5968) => 0.1 A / 0.582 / 0.537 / 0.549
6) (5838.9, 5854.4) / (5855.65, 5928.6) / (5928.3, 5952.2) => 0.0 A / 0.552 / 0.547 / 0.55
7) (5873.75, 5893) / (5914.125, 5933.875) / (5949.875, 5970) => 0.1 A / 0.565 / 0.53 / 0.547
